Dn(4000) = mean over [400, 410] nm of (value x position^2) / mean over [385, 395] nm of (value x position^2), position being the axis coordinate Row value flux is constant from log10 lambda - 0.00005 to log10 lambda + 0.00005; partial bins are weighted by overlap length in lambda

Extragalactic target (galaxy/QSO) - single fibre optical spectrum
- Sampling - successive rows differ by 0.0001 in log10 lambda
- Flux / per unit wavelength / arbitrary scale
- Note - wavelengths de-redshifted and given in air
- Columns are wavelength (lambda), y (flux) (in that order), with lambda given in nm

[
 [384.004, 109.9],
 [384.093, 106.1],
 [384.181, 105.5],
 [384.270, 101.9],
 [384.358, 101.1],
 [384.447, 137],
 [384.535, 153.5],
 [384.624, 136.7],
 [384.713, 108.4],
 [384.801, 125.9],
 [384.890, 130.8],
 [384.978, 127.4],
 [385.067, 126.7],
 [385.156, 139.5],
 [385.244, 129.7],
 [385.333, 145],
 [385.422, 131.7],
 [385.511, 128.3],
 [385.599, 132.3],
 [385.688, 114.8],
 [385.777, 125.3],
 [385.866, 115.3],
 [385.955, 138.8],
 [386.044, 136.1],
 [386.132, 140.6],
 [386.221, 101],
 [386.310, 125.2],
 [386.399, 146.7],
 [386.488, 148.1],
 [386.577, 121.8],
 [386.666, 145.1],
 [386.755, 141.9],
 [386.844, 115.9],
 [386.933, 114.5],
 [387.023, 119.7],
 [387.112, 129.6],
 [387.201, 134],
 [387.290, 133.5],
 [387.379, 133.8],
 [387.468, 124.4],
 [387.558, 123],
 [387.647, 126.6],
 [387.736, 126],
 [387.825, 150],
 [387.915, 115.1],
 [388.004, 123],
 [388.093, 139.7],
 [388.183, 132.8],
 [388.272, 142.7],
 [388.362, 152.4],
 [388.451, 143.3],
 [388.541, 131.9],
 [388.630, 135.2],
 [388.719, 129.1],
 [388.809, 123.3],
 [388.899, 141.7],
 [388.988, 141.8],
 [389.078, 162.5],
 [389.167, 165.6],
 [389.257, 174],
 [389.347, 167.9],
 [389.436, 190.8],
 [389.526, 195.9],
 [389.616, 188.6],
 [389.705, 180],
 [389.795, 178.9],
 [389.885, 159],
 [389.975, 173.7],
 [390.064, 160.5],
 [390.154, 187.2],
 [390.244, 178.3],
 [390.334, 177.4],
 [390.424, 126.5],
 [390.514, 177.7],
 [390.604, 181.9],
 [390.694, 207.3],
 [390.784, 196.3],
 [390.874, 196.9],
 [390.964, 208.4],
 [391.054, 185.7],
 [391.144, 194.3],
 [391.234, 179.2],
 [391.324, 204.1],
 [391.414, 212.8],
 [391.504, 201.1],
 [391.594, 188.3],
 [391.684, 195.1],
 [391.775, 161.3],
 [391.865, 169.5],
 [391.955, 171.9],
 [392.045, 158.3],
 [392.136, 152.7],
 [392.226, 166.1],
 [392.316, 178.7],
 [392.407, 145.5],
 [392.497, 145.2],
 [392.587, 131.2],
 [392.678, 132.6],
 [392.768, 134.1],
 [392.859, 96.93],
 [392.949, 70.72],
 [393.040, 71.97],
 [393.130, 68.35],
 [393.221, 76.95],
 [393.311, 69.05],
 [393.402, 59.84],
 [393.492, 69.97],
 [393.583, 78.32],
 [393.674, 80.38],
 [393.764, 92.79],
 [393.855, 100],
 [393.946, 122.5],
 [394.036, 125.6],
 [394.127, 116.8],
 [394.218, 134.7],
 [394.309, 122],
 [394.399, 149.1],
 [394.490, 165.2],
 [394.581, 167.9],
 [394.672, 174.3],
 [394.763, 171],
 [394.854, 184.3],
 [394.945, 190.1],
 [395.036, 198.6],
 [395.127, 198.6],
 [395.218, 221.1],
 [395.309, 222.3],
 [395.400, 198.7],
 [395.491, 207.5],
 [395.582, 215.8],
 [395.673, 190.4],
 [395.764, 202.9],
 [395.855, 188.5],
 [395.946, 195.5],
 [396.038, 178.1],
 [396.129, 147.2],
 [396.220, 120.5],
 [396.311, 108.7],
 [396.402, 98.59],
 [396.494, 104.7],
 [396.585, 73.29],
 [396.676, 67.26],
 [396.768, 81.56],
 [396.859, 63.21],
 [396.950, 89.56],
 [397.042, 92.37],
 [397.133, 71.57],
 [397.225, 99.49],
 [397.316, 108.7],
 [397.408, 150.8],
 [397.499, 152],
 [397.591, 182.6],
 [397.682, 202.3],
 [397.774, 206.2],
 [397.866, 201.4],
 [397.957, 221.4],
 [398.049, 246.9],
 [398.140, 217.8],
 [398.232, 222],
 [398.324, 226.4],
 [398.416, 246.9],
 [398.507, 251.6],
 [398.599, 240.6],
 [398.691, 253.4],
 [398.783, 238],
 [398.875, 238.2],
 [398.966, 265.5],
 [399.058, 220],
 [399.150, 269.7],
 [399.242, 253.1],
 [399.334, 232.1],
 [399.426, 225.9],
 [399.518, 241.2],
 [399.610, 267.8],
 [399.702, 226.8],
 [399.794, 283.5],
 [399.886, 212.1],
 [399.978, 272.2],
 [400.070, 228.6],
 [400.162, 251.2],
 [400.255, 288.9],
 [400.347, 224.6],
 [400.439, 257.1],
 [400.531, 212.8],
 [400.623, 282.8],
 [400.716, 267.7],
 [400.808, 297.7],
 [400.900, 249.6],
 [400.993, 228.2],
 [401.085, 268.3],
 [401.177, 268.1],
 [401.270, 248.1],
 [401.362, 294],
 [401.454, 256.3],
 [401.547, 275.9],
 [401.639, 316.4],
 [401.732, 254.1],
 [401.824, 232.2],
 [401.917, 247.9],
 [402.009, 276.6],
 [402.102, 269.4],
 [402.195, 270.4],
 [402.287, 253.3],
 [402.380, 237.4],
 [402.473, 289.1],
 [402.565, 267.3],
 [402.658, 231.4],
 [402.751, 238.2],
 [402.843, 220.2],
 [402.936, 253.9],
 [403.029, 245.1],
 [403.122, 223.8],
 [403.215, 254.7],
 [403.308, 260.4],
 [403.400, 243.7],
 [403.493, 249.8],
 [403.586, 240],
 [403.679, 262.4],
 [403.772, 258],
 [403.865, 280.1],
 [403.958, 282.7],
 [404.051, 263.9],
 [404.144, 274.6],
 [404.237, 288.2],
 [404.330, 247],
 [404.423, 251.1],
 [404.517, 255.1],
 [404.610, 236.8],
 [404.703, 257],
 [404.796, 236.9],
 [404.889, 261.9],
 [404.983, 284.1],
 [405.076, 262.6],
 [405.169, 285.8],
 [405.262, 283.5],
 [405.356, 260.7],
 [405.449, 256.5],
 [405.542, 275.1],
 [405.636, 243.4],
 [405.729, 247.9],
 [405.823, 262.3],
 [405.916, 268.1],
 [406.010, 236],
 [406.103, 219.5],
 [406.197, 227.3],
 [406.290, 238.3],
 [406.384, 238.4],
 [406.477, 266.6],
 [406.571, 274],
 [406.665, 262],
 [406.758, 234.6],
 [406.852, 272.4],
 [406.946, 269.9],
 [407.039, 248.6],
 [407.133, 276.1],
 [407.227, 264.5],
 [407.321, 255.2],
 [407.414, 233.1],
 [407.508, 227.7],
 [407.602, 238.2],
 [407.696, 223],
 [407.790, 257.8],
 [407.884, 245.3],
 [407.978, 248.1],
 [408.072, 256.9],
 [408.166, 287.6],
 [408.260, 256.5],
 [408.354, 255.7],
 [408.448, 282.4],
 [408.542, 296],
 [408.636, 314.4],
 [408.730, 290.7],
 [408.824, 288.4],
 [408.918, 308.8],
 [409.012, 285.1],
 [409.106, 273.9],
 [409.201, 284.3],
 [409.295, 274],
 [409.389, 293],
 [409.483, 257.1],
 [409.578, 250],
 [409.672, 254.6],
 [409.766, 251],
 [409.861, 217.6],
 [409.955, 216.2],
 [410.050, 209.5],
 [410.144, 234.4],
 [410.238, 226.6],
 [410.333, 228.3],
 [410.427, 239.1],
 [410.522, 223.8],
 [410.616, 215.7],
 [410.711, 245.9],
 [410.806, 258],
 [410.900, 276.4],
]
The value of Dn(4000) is 1.9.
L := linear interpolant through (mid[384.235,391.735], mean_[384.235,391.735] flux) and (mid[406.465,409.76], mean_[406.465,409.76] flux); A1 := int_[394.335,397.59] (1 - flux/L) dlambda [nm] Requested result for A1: 0.74 nm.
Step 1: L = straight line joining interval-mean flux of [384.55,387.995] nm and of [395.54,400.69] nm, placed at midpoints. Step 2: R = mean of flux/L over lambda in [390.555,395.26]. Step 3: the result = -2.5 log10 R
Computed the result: 0.11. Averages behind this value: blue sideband 129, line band 149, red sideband 195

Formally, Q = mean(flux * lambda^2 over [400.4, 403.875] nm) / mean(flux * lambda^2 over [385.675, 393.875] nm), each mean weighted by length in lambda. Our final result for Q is 1.9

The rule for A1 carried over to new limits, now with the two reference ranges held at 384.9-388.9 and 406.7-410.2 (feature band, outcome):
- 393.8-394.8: 0.20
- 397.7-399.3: -0.28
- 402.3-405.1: -0.28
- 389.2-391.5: -0.48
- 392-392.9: 0.11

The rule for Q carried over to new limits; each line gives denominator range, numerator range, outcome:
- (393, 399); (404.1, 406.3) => 1.72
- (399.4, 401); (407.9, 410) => 1.12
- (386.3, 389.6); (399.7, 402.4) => 1.97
